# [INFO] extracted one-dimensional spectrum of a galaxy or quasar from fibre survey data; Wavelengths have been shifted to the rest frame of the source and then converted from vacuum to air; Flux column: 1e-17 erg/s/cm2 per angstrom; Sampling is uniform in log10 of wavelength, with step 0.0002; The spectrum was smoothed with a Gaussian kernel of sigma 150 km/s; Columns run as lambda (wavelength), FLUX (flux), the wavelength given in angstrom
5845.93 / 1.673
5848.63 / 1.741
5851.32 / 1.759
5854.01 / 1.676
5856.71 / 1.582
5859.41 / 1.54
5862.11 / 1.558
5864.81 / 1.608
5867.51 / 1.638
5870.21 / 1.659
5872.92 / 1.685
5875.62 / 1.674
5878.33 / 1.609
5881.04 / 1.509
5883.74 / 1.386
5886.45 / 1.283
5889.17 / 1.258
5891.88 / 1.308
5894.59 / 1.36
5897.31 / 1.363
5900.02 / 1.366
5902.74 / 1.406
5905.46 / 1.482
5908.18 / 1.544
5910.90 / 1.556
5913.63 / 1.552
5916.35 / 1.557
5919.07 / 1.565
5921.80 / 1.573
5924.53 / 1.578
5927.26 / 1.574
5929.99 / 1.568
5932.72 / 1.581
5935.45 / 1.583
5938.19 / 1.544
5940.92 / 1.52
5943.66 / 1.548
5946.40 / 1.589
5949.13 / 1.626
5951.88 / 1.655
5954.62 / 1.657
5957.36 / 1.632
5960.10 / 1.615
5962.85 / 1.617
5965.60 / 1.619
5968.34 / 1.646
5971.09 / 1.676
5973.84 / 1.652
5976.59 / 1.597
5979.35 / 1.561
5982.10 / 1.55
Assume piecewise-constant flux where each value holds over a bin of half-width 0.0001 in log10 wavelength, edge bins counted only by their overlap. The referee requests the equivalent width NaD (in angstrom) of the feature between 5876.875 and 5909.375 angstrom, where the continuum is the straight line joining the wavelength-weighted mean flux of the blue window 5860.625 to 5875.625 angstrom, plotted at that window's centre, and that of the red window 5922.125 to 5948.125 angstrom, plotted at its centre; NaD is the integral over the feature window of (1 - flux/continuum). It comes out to 4.1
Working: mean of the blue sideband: 1.63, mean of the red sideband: 1.57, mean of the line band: 1.41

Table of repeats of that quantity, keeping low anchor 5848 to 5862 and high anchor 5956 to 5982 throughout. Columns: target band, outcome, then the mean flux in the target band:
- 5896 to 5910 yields 1.70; 1.44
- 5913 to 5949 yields 1.39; 1.57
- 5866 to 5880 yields -0.06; 1.65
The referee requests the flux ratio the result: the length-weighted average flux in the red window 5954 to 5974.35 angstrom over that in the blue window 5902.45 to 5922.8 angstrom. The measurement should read 1.07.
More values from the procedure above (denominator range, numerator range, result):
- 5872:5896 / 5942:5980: 1.12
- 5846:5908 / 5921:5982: 1.05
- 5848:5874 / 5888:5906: 0.83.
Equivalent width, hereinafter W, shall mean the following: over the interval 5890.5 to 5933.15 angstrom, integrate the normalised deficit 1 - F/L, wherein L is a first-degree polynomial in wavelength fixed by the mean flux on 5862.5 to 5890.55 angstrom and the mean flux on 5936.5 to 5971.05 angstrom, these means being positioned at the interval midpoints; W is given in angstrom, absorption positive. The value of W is 2.0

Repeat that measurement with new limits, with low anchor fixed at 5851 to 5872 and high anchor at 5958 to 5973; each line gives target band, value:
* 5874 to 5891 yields 1.80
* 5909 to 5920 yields 0.49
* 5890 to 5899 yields 1.59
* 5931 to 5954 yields 0.70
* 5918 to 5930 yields 0.43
